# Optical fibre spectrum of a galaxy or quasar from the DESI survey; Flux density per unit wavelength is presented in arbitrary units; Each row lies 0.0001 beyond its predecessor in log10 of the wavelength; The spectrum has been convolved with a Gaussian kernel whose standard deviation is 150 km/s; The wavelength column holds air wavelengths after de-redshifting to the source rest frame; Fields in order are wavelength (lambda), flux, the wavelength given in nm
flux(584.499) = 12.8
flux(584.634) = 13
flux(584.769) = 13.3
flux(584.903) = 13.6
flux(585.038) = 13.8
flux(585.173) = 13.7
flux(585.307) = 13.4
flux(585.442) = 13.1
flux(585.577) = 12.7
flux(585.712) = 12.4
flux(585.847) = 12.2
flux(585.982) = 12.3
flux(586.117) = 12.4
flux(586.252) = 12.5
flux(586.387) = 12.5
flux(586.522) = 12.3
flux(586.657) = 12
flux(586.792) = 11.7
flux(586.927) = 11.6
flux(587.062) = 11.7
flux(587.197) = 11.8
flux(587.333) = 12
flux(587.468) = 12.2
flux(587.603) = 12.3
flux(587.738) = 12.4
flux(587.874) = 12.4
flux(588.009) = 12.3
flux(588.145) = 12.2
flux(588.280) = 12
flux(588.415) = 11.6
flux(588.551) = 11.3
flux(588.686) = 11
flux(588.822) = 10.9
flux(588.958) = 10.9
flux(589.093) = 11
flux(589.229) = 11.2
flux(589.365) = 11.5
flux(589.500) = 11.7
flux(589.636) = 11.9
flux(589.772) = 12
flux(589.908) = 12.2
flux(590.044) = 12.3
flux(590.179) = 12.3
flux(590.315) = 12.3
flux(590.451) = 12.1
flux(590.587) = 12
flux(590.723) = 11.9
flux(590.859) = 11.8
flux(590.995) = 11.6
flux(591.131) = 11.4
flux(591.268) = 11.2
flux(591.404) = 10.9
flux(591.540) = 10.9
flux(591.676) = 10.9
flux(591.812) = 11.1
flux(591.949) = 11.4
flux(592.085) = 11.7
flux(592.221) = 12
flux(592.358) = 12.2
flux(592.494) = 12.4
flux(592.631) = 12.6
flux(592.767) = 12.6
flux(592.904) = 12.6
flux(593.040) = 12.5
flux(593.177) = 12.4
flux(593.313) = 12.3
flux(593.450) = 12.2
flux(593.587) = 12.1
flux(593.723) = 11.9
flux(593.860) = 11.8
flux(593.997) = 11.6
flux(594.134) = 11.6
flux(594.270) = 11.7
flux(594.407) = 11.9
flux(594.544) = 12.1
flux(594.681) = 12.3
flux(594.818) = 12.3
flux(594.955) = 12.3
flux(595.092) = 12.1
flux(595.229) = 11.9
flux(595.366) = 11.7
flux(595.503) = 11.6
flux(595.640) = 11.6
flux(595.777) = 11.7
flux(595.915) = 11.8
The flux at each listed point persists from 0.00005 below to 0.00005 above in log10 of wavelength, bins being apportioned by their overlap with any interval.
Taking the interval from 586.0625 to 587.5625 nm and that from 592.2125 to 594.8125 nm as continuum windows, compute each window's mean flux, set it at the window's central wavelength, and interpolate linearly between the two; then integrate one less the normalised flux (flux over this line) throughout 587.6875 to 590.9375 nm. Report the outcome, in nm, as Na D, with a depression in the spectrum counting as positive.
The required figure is 0.08 nm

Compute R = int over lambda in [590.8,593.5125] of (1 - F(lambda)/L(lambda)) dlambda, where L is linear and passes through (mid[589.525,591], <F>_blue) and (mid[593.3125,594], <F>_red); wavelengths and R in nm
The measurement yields 0.04 nm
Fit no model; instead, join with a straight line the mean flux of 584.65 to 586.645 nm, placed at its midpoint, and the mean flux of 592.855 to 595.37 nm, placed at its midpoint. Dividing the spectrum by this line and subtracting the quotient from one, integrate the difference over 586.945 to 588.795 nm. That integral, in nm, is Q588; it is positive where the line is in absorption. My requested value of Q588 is 0.11 nm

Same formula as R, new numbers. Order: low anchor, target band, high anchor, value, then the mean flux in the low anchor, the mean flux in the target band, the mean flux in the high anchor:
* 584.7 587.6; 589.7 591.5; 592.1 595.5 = 0.07 nm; 12.5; 11.8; 12.1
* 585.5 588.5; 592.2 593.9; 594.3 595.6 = -0.04 nm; 12.2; 12.3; 12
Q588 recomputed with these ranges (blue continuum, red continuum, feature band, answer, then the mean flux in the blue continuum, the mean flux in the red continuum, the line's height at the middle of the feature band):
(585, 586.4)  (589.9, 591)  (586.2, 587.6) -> 0.07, 12.8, 12.1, 12.6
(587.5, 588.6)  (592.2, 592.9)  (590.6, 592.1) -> 0.12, 12.1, 12.4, 12.3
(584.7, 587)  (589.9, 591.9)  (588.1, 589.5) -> 0.08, 12.7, 11.6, 12.1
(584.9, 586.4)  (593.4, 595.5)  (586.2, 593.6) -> 0.33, 12.9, 12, 12.4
